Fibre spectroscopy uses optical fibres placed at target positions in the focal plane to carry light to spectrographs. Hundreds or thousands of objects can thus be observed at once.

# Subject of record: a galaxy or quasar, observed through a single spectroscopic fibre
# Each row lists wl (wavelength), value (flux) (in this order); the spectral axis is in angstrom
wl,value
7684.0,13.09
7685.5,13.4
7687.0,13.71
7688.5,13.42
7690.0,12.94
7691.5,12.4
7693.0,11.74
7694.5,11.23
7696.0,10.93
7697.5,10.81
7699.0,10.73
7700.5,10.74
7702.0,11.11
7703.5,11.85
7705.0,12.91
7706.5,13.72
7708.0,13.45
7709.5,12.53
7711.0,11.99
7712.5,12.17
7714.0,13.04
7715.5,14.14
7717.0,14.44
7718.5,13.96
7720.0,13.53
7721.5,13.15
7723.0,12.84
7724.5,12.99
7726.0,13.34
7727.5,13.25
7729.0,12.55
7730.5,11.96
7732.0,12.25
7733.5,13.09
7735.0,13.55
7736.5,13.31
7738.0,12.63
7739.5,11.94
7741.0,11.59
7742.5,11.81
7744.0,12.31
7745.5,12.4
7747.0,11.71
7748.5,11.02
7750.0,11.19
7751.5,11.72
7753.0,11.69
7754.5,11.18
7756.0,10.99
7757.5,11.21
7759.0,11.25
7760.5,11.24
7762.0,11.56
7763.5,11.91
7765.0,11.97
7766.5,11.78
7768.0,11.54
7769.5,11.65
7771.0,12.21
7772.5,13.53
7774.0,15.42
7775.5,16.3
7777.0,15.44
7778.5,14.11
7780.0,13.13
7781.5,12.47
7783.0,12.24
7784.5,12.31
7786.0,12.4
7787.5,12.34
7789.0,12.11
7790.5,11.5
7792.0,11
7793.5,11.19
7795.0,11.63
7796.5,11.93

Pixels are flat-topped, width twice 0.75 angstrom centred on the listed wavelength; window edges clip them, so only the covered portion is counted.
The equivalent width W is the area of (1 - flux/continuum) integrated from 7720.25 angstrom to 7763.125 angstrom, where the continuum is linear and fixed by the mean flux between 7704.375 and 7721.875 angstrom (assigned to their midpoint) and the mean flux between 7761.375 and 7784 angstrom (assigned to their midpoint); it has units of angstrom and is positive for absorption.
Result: 3.3 angstrom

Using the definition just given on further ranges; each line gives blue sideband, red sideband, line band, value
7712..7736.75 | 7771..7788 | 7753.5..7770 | 2.40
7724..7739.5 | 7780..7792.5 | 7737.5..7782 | 0.61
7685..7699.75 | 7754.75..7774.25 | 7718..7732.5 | -1.16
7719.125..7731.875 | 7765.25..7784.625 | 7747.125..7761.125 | 1.93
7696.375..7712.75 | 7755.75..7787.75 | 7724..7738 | -0.78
